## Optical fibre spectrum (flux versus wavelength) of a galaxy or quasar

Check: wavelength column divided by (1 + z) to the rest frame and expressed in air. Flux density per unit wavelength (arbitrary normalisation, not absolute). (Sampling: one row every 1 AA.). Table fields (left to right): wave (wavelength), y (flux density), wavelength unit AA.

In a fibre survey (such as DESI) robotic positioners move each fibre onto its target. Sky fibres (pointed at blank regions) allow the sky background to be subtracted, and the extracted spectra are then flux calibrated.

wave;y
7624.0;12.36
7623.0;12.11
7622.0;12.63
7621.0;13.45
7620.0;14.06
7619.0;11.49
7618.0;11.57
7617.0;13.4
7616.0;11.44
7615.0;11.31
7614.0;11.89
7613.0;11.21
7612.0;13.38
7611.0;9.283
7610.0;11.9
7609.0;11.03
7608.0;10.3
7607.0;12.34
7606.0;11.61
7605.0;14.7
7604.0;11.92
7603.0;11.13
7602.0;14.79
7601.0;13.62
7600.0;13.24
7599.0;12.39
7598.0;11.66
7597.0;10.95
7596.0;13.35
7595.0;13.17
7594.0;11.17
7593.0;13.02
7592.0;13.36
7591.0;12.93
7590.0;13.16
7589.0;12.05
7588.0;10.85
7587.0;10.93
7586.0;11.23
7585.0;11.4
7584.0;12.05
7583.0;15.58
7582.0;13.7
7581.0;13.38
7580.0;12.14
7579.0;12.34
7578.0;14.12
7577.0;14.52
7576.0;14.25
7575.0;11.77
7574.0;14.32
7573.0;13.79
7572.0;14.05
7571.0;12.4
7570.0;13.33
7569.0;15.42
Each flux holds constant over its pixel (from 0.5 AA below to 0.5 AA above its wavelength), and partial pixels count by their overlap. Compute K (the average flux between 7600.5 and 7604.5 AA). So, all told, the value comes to 12.9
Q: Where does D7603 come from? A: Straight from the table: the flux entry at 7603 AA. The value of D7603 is 11.13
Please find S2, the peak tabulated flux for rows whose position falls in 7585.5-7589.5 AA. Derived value 12.05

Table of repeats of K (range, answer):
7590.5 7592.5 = 13.1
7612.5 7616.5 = 11.5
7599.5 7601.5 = 13.4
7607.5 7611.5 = 10.6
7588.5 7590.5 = 12.6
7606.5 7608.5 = 11.3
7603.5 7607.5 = 12.6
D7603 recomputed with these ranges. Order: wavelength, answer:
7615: 11.31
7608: 10.3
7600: 13.24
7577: 14.52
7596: 13.35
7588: 10.85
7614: 11.89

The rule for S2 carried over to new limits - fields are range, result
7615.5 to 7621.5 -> 14.06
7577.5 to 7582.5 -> 14.12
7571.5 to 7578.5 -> 14.52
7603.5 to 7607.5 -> 14.7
